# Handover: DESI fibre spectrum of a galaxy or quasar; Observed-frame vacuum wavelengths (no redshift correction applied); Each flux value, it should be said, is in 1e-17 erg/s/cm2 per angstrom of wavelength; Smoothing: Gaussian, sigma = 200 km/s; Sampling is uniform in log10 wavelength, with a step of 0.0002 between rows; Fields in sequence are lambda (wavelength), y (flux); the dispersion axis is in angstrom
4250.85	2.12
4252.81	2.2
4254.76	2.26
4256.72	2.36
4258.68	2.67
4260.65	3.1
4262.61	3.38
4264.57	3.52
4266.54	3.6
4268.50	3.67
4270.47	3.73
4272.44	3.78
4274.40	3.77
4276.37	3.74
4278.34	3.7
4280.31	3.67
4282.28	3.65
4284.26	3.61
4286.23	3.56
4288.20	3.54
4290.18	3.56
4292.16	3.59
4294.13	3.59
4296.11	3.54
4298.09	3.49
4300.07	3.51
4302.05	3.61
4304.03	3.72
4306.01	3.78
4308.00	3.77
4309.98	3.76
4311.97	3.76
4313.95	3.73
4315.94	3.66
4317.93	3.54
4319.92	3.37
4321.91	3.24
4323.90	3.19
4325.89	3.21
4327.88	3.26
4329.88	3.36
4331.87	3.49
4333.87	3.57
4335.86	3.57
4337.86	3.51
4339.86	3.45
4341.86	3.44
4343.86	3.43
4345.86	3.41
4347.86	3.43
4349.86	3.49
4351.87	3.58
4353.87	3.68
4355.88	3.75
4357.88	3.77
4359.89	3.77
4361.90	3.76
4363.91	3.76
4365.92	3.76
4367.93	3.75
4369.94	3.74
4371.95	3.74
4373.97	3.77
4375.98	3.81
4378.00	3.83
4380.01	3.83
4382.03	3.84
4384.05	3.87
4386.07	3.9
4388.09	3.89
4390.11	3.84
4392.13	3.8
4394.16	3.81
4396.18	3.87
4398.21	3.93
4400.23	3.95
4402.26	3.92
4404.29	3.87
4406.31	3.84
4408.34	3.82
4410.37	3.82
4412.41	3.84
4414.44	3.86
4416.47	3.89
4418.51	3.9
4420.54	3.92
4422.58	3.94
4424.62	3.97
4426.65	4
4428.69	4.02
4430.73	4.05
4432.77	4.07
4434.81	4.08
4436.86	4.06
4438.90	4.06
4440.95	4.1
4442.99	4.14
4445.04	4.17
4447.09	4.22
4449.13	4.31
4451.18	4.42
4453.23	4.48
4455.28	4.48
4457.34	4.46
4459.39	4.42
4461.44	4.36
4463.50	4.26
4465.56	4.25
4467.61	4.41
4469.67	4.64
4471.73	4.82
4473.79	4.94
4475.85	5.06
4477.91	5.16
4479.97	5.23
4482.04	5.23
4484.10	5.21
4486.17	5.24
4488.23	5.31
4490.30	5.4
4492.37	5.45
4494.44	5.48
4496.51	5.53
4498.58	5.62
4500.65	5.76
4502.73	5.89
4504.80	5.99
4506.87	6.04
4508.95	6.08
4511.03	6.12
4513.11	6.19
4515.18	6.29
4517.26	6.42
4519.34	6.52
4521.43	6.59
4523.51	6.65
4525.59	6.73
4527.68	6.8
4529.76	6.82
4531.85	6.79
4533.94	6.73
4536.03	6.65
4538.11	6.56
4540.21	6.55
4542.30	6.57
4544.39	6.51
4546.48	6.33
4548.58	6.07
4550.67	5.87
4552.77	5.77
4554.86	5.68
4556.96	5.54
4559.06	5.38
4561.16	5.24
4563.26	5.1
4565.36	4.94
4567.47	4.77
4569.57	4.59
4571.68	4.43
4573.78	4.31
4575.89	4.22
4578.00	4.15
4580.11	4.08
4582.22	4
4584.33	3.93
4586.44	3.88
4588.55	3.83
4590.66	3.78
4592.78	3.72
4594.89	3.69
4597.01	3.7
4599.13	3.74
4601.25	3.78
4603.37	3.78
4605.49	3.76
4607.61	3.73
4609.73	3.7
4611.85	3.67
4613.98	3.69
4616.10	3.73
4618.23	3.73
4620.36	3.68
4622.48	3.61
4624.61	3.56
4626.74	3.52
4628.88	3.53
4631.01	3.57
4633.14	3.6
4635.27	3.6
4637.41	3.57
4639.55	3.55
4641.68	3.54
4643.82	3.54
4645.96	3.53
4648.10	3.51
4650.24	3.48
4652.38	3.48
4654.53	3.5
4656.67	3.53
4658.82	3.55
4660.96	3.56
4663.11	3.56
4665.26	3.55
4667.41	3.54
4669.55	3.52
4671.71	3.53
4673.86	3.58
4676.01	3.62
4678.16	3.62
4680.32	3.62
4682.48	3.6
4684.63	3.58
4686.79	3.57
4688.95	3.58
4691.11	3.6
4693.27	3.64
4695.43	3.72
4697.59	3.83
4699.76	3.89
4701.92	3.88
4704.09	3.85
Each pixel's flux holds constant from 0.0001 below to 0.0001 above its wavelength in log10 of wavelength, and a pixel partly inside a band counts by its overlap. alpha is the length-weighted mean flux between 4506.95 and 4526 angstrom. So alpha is 6.37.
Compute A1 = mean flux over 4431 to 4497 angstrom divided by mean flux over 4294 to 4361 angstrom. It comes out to 1.32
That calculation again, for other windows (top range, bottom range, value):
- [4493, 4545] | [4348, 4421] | 1.66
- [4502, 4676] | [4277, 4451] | 1.24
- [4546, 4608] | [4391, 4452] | 1.13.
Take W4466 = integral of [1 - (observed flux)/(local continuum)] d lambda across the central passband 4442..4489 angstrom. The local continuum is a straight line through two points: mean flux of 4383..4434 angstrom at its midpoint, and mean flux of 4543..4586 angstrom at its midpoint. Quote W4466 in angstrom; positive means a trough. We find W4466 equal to -3.6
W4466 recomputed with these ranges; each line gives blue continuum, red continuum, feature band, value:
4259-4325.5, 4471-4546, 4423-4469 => 9.3 angstrom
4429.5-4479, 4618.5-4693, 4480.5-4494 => -3.3 angstrom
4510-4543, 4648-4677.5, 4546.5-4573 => 2.4 angstrom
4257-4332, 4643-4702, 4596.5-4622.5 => -1.0 angstrom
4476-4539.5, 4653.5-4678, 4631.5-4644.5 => 1.4 angstrom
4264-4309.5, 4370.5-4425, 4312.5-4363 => 3.1 angstrom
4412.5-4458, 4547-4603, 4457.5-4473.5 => -1.0 angstrom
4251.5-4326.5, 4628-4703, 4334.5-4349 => 0.0 angstrom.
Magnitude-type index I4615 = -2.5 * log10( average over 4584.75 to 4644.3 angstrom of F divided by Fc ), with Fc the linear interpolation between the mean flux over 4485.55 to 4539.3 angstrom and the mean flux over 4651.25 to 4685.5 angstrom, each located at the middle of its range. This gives 0.21 mag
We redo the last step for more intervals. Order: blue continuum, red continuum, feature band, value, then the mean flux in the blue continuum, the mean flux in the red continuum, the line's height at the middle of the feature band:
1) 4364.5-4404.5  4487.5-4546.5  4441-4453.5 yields 0.17 mag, 3.83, 6.22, 4.97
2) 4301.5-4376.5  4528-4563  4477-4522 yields -0.03 mag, 3.59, 6.18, 5.6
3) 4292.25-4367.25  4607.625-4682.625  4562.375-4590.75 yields -0.20 mag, 3.56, 3.58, 3.58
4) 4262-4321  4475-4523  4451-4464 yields 0.20 mag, 3.63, 5.74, 5.32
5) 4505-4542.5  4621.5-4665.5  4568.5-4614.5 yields 0.22 mag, 6.49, 3.54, 4.82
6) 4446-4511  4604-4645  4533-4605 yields -0.17 mag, 5.06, 3.63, 4.17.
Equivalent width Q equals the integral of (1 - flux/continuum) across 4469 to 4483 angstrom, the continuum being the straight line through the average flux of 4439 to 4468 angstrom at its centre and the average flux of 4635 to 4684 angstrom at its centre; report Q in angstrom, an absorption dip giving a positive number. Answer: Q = -2.6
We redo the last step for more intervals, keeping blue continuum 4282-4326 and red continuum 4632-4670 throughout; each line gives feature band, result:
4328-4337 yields 0.2 angstrom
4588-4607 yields -1.1 angstrom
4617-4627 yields -0.2 angstrom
